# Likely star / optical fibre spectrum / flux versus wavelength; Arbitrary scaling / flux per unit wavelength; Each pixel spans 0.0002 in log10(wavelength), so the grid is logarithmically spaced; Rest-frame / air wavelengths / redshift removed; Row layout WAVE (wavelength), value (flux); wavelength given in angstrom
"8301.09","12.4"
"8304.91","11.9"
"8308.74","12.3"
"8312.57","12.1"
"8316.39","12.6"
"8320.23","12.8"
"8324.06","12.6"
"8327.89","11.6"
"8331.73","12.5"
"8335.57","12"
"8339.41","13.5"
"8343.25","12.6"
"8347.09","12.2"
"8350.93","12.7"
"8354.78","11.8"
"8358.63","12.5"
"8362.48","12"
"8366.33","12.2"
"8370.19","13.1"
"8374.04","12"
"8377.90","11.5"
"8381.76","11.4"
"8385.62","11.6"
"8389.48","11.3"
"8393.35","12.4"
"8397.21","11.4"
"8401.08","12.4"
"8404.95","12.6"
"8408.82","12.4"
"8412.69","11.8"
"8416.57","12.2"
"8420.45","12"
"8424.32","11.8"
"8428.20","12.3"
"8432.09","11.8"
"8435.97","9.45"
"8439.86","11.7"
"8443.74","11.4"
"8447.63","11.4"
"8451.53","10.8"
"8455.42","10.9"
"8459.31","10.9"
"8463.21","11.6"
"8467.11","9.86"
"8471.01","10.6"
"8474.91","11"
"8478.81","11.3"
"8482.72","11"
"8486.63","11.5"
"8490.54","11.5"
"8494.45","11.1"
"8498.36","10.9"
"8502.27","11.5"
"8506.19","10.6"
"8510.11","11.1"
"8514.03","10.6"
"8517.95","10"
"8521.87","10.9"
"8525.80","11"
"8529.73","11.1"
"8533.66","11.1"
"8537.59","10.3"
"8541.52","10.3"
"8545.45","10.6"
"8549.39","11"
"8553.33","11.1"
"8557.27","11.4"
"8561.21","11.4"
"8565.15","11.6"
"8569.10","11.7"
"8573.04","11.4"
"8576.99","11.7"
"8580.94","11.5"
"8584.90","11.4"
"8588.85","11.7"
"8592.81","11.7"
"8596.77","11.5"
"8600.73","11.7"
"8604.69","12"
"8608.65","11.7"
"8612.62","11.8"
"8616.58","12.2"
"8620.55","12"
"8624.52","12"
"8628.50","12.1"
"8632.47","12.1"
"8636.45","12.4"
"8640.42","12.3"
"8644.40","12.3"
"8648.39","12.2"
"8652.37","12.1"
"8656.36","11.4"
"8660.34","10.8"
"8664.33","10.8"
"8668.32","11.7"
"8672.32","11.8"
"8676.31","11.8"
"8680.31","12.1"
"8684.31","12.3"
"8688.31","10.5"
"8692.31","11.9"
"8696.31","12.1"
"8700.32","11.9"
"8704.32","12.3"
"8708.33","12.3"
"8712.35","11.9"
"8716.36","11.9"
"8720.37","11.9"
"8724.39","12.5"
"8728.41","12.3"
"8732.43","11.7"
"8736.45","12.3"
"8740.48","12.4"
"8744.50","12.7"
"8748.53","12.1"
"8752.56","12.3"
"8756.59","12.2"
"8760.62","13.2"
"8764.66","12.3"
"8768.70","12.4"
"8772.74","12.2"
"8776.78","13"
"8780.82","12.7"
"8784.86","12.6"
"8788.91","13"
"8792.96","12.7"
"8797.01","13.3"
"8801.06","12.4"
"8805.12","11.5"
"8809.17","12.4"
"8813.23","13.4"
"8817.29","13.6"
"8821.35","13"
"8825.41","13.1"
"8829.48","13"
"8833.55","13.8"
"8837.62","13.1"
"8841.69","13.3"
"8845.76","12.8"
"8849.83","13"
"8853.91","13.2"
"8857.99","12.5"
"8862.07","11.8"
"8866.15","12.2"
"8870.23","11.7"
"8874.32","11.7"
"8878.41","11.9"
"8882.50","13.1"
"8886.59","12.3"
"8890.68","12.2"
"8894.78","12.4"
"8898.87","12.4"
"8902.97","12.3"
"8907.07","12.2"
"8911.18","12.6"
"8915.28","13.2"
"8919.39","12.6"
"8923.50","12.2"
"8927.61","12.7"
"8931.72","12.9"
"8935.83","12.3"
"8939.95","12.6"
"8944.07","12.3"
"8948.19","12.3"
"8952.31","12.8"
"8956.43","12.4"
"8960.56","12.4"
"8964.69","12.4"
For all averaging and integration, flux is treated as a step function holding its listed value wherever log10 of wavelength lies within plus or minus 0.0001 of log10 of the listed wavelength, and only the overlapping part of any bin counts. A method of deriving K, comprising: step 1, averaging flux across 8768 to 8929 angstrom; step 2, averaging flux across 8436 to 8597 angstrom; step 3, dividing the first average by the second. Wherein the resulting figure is 1.1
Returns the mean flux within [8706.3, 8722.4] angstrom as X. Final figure 12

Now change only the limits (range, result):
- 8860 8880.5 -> 11.9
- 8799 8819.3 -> 12.7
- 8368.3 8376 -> 12.5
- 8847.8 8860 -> 12.9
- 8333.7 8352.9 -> 12.6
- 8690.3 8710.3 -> 12.1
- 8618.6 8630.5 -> 12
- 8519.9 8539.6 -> 10.9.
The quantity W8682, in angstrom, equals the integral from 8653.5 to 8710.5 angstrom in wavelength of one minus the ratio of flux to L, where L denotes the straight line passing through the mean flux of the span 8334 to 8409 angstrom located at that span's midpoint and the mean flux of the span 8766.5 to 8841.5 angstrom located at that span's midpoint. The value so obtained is 4.34 angstrom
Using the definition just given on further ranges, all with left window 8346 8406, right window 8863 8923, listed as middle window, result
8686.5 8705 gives 0.8 angstrom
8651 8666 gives 1.2 angstrom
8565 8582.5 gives 0.8 angstrom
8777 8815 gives -1.2 angstrom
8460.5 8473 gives 1.5 angstrom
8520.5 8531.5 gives 1.0 angstrom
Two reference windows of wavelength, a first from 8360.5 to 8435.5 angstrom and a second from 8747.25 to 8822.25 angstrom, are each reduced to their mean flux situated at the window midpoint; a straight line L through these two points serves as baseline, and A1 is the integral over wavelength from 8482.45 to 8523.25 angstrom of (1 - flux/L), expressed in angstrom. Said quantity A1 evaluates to 3.9 angstrom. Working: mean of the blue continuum 12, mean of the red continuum 12.6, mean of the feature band 11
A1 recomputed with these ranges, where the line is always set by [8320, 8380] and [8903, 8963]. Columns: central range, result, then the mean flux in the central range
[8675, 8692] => 1.0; 11.7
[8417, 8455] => 2.9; 11.4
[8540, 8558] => 2.2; 10.9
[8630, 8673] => 2.1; 11.8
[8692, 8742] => 1.4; 12.1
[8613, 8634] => 0.6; 12.1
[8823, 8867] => -1.5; 12.9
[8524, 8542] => 2.3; 10.8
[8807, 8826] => -0.9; 13.1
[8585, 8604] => 1.2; 11.6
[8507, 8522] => 2.1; 10.6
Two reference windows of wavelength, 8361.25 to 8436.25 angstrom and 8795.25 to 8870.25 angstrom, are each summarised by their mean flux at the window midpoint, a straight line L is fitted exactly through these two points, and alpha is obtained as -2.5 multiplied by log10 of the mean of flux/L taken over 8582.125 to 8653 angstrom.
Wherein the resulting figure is 0.04 mag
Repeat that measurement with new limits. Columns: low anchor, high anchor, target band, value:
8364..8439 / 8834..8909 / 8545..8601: 0.060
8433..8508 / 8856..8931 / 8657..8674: 0.033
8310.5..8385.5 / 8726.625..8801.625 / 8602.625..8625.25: 0.043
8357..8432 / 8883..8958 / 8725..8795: -0.010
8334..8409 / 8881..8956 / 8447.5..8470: 0.130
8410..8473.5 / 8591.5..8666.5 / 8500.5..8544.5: 0.075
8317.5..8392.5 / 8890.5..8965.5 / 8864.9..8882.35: 0.042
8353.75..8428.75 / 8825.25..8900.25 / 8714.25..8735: 0.032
